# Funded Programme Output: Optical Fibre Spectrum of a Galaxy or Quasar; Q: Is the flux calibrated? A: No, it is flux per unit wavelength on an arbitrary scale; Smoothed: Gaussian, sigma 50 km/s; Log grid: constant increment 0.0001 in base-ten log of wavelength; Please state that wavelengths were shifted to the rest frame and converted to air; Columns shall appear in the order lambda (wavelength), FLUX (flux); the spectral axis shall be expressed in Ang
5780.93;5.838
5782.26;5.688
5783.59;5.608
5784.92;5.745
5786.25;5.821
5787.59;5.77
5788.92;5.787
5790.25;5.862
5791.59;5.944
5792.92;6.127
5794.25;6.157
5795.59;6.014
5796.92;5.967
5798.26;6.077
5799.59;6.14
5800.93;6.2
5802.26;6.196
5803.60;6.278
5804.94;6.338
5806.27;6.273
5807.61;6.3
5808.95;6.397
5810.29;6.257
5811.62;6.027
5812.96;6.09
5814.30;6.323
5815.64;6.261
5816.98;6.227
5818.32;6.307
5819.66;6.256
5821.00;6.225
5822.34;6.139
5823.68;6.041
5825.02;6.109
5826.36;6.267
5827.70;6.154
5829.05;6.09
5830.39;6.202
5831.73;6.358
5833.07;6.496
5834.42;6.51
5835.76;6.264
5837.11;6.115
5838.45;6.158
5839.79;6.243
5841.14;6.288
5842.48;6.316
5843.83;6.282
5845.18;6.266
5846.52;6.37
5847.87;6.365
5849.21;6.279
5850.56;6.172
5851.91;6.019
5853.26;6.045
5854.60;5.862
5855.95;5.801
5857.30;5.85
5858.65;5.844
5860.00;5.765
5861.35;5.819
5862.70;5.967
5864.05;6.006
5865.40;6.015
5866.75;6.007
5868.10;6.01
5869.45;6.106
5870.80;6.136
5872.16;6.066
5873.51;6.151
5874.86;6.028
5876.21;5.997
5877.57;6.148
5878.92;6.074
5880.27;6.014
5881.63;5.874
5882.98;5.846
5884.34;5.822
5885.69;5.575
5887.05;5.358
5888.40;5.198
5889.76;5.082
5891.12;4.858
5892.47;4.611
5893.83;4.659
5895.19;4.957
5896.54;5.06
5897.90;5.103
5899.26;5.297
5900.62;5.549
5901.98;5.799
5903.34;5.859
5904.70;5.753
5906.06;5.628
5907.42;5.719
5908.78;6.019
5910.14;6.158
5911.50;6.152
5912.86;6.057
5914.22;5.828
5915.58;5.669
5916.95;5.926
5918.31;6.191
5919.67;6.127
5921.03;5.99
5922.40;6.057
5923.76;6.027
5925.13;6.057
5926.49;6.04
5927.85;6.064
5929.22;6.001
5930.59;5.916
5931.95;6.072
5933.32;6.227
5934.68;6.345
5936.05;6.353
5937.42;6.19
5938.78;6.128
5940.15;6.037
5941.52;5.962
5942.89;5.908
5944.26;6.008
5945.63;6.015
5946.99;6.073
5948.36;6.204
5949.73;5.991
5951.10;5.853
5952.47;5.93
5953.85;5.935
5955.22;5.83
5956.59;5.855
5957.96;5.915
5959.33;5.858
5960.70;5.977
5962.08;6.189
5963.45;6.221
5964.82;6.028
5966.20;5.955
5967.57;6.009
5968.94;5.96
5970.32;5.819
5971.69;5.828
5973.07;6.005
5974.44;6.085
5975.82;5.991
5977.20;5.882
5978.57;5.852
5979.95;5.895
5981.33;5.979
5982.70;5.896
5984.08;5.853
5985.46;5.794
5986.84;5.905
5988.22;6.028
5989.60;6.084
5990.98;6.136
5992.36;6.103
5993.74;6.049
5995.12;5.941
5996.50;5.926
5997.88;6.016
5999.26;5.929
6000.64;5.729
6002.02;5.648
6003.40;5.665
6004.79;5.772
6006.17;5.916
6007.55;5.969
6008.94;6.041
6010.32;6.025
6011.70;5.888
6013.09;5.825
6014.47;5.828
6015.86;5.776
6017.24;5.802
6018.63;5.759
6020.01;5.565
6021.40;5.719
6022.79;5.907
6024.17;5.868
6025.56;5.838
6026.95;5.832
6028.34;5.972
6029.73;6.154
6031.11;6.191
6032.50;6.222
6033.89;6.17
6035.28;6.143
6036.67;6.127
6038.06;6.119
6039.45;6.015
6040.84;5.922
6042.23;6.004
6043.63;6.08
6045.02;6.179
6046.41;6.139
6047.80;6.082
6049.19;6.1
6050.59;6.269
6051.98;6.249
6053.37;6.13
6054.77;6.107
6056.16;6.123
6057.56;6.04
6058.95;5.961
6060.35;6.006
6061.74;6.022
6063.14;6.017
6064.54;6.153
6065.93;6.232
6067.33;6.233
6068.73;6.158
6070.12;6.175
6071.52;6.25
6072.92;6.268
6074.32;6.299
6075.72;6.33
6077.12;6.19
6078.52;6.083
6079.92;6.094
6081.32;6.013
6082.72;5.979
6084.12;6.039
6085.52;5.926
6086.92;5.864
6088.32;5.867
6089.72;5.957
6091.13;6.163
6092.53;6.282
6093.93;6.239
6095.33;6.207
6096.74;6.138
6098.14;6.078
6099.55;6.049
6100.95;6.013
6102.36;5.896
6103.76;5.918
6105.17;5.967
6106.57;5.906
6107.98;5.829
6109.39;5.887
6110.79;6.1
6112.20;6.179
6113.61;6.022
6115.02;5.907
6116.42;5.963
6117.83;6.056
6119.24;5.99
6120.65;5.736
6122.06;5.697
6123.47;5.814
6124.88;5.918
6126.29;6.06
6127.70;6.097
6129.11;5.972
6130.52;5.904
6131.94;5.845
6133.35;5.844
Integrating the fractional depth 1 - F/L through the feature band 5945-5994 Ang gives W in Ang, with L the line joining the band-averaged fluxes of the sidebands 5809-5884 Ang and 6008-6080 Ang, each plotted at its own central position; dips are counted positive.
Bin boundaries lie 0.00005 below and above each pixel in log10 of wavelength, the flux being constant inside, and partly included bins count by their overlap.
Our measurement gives 0.9 Ang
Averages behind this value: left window 6.13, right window 6.05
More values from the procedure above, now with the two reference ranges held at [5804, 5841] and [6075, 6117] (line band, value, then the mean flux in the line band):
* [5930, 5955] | 0.4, 6.06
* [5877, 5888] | 0.7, 5.82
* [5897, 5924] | 1.5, 5.84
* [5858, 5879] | 0.7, 6.01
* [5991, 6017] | 0.9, 5.9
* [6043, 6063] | -0.1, 6.1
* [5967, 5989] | 0.7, 5.92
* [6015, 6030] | 0.7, 5.82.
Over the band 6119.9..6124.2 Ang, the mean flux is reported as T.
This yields 5.75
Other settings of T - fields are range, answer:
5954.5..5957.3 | 5.85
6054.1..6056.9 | 6.11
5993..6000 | 5.98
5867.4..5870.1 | 6.06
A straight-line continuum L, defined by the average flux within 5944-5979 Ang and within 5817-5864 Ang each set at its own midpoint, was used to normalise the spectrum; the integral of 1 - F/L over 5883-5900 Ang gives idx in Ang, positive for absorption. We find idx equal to 2.6 Ang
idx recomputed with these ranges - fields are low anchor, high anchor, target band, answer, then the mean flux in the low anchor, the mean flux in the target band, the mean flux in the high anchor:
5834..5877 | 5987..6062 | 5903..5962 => 0.42 Ang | 6.09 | 6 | 5.98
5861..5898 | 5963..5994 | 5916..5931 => -0.59 Ang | 5.67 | 6.03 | 5.97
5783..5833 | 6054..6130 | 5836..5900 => 2.92 Ang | 6.12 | 5.83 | 6.05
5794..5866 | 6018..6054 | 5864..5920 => 3.68 Ang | 6.16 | 5.72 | 6.03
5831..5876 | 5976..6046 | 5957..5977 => 0.02 Ang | 6.12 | 5.98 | 5.94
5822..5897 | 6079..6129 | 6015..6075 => -0.74 Ang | 5.93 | 6.05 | 6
